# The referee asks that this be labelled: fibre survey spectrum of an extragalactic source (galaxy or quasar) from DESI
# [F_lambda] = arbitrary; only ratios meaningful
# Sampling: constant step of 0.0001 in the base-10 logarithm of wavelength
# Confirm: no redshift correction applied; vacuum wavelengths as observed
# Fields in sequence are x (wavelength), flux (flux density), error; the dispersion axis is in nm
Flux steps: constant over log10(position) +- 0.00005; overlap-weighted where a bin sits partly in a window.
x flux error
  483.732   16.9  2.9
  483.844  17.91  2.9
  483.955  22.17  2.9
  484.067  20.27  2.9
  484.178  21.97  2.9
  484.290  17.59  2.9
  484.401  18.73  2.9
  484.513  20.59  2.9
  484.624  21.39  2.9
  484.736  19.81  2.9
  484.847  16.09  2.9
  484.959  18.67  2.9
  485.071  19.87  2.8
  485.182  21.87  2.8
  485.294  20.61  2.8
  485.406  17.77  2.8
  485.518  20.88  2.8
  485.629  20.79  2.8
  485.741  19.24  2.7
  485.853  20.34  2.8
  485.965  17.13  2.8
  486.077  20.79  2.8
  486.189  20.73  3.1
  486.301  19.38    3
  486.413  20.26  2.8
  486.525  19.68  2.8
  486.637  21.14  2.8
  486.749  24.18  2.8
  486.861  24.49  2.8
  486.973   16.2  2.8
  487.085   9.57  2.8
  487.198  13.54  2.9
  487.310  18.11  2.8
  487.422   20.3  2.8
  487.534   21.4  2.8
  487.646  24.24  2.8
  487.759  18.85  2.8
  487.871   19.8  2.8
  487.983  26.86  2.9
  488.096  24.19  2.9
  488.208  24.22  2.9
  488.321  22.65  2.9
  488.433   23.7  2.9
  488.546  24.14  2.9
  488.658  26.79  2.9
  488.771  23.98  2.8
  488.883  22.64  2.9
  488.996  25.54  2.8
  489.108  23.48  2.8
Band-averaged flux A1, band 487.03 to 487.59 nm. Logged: 16.6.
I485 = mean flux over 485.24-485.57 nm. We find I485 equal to 19.7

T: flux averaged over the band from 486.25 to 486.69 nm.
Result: 20.1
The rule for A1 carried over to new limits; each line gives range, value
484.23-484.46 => 18.2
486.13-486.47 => 20.1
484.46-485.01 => 19.3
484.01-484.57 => 19.8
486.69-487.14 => 18.7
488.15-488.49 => 23.5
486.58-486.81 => 22.7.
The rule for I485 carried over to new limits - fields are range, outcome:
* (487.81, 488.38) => 23.5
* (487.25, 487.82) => 20.5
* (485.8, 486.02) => 18.7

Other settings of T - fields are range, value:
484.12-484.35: 19.8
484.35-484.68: 20.3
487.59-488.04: 22.4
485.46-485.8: 20.3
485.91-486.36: 19.5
